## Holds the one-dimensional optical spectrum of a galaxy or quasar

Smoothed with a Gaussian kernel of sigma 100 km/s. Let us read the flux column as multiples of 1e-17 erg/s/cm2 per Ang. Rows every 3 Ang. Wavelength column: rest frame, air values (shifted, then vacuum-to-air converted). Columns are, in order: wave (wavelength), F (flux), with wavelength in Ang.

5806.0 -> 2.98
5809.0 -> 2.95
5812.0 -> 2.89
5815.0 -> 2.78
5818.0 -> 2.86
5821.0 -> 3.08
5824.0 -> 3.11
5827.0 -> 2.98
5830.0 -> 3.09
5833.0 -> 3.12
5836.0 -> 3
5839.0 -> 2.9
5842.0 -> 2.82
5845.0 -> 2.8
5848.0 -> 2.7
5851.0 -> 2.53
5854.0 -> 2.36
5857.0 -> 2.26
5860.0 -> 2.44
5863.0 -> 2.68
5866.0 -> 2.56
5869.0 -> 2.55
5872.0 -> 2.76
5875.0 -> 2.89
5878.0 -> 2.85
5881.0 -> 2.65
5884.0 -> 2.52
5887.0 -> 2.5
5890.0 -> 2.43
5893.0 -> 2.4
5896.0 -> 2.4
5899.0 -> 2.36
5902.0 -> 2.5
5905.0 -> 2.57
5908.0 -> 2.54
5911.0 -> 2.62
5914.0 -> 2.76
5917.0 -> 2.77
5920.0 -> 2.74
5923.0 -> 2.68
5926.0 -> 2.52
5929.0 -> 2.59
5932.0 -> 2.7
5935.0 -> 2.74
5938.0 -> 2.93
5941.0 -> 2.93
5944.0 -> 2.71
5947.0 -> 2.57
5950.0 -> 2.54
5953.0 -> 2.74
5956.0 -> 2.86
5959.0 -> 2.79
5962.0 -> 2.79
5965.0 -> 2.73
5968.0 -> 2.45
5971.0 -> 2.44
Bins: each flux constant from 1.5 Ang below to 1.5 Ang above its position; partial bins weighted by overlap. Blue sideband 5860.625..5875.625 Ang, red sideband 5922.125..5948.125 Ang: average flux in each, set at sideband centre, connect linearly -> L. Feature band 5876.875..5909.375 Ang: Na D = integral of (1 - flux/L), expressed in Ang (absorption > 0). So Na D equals 2.0 Ang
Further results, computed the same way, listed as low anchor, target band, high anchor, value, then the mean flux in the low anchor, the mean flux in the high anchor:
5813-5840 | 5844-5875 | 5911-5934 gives 3.3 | 2.99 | 2.68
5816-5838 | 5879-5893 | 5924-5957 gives 1.7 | 3.03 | 2.71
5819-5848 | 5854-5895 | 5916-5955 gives 4.3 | 2.97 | 2.71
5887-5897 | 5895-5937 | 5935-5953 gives -0.7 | 2.42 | 2.74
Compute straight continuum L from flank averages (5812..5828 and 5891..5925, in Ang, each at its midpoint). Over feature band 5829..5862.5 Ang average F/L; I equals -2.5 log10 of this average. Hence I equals 0.05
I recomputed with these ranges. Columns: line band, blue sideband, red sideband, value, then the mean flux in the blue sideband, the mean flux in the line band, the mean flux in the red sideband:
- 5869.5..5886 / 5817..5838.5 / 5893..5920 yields 0.008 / 3.03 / 2.72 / 2.57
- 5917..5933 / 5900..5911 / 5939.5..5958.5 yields -0.013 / 2.54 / 2.66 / 2.73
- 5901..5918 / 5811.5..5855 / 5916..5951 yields 0.047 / 2.87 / 2.63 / 2.7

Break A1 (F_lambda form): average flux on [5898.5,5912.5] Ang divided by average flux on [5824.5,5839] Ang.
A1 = 0.8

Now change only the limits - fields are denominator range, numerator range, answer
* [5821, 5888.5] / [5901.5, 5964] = 0.99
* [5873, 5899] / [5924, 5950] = 1.05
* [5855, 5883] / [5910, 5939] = 1.03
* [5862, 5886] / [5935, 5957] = 1.03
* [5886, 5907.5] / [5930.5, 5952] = 1.11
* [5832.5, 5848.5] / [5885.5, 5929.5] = 0.89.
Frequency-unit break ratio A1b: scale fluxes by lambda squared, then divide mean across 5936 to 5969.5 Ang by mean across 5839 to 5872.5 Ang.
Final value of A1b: 1.09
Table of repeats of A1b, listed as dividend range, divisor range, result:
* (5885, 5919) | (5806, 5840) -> 0.87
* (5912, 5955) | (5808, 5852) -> 0.96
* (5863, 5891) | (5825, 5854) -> 0.94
